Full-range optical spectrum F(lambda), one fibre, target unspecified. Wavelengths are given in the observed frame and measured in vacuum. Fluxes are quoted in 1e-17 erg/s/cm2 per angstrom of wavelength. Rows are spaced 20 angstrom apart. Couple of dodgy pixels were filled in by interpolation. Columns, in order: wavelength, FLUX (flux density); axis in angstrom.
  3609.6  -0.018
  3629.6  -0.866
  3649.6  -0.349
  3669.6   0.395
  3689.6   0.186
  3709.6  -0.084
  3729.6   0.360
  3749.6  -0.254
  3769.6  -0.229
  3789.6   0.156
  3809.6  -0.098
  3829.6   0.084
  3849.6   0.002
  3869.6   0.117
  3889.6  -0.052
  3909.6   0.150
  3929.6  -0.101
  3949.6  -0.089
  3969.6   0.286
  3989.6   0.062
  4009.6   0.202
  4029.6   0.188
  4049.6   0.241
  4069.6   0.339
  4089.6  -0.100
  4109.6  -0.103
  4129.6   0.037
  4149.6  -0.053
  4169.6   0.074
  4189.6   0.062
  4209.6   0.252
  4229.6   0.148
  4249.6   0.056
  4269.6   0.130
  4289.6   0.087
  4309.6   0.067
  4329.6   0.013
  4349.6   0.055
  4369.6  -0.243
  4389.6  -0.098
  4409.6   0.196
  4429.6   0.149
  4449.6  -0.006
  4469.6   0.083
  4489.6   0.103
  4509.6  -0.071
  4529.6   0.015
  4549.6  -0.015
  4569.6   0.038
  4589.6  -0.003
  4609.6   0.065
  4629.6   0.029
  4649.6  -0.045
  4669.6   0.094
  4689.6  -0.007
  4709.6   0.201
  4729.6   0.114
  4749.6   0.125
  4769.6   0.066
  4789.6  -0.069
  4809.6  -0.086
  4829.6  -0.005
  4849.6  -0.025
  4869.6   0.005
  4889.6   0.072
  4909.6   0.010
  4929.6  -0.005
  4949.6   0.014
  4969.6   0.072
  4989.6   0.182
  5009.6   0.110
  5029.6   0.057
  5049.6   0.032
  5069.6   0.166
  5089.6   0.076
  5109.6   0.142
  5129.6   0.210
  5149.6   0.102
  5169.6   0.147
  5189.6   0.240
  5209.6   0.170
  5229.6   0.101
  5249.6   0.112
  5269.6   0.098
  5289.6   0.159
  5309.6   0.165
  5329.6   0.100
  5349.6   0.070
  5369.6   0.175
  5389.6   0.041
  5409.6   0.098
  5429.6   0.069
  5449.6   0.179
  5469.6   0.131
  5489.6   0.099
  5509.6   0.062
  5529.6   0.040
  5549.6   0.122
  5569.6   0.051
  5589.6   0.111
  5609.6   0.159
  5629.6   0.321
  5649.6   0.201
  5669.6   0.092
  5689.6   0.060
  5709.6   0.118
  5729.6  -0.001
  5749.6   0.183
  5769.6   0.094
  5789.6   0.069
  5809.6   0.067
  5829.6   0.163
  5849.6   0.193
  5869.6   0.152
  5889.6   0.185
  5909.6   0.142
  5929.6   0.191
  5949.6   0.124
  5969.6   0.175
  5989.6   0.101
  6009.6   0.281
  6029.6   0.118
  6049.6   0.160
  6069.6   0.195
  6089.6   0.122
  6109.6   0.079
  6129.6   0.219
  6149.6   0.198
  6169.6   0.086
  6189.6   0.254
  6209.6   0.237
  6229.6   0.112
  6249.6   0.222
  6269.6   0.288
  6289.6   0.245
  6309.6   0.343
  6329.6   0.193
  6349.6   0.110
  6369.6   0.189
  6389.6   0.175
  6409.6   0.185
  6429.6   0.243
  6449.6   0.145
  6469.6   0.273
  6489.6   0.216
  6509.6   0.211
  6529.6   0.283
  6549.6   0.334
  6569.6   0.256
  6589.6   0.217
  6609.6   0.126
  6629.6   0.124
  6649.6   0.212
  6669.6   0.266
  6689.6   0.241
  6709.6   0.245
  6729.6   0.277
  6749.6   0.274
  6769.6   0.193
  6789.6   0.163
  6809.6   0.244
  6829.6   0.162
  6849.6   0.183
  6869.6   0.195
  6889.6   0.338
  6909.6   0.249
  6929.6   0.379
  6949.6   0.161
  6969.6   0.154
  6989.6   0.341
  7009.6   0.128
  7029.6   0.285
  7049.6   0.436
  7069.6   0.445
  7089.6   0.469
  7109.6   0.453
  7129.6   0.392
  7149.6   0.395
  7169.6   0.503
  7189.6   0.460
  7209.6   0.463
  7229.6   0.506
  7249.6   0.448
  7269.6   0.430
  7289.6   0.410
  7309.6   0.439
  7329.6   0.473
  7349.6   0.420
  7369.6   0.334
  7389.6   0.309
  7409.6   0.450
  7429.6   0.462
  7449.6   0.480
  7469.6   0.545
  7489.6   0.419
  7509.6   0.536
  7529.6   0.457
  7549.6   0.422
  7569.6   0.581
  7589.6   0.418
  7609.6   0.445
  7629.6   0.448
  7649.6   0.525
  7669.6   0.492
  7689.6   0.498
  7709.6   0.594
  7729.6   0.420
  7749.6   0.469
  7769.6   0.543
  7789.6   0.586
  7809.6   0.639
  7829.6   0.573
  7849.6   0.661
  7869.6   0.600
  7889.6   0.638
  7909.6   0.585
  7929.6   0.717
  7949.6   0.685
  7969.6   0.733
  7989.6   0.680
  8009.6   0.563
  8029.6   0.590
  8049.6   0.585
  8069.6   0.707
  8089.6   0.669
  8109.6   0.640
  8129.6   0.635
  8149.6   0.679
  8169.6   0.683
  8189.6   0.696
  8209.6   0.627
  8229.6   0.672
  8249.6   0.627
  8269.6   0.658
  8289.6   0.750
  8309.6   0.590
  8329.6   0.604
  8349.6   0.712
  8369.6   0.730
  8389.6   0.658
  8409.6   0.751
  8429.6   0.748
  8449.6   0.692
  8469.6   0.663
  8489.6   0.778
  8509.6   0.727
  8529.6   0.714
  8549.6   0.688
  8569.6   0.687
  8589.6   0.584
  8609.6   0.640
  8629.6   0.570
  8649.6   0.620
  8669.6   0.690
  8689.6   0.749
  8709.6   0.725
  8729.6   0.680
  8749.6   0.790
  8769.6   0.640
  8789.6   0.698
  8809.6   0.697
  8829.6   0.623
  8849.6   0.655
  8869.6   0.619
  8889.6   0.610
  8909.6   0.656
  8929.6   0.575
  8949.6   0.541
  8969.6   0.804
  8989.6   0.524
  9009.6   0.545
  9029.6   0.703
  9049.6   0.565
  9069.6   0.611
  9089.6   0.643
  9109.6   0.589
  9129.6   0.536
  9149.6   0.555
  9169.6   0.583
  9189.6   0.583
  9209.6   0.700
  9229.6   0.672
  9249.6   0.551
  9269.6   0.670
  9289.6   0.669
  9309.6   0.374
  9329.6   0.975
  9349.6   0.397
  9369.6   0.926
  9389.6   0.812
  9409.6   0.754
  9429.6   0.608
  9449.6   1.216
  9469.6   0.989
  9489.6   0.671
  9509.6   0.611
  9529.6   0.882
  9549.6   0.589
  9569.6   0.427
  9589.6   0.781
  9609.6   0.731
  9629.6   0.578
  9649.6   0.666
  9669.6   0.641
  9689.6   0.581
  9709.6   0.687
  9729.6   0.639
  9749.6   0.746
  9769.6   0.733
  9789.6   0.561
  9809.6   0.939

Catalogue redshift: 0.77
